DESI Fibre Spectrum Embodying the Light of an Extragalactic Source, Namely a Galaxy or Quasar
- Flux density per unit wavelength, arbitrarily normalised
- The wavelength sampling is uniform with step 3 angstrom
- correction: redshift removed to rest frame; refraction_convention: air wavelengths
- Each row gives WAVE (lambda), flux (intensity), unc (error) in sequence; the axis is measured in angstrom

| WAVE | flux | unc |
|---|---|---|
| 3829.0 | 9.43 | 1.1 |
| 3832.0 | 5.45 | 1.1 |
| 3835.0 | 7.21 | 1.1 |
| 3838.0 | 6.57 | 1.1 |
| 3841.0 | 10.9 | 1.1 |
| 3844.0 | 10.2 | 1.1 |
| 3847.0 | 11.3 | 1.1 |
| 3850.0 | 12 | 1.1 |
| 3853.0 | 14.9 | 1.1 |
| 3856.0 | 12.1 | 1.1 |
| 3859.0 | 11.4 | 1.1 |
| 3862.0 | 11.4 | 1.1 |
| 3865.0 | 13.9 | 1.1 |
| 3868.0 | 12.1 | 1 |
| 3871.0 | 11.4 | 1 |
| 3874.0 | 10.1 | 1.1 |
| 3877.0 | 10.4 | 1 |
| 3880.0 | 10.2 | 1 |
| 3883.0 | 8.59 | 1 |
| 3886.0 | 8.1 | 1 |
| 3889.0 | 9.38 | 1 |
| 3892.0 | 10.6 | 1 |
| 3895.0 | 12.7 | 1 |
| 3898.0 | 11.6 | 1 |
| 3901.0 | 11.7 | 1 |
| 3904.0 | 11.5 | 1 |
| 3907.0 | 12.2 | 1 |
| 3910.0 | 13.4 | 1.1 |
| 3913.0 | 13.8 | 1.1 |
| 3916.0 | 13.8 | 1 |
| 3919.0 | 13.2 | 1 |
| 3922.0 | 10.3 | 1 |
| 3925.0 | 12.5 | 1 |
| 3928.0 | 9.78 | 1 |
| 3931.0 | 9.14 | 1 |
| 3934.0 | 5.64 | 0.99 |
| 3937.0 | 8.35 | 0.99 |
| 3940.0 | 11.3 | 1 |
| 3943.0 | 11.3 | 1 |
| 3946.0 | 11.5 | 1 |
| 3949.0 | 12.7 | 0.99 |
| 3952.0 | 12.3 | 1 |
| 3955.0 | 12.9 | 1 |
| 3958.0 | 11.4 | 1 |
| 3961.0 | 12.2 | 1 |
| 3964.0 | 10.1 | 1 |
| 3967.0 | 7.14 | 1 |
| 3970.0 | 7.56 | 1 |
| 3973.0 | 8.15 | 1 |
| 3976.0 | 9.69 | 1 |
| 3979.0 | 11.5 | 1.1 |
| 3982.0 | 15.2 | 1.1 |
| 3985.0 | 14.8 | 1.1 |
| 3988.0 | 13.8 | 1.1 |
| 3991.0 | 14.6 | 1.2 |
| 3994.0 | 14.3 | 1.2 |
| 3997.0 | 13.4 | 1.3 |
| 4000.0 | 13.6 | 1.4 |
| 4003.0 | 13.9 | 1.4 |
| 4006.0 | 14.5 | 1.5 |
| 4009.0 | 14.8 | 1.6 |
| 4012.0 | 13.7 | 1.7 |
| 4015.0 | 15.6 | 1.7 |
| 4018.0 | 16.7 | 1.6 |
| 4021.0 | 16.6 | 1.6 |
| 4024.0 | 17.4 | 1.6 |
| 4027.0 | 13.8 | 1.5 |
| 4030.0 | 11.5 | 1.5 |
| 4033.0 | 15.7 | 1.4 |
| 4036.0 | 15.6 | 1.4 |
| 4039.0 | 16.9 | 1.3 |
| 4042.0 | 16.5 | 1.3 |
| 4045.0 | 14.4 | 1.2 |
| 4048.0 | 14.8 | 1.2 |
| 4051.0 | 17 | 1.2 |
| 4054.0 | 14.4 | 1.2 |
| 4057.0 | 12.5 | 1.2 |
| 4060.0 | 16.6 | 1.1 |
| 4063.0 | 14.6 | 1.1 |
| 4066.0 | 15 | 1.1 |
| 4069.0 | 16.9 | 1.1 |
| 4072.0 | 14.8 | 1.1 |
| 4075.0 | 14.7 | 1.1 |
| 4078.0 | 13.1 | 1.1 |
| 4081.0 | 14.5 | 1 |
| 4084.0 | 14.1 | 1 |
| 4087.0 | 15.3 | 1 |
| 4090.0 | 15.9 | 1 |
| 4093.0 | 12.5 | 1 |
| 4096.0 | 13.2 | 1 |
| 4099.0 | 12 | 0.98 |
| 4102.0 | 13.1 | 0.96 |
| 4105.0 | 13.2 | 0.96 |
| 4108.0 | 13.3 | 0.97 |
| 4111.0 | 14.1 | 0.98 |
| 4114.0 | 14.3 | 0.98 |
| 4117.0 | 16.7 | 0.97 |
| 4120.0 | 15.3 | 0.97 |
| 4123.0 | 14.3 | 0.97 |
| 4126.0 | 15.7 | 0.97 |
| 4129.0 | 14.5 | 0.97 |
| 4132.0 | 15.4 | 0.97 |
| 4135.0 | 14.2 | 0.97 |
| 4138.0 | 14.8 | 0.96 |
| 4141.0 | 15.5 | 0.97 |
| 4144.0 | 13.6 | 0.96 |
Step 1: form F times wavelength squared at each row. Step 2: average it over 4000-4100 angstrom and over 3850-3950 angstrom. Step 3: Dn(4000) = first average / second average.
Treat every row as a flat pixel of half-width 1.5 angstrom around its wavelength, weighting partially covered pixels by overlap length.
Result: 1.42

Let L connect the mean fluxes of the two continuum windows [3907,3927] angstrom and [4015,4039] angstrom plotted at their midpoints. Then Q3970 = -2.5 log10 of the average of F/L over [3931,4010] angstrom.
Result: 0.20 mag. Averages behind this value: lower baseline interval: 12.7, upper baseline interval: 15.4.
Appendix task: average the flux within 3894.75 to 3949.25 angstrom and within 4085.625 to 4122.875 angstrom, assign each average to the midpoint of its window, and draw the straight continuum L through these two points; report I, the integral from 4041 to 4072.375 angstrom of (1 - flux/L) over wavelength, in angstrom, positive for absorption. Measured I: -4.4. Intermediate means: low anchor 11.3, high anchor 14.1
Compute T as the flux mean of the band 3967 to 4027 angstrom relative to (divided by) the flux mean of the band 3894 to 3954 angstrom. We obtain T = 1.18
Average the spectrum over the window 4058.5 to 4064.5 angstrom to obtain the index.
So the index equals 15.6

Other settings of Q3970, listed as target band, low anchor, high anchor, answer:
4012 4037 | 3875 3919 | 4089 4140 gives -0.17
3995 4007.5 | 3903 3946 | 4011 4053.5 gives 0.03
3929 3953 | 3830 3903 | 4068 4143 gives 0.16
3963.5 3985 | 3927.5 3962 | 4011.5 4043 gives 0.22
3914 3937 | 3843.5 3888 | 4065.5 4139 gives 0.14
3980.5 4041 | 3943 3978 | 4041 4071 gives -0.14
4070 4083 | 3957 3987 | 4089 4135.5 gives -0.08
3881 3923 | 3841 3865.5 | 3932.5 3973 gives -0.04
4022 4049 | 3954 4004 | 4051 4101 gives -0.14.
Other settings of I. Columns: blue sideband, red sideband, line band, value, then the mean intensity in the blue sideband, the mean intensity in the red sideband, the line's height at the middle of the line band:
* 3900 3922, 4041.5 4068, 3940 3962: 2.2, 12.7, 15.1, 13.3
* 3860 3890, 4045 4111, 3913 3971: 5.0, 10.6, 14.4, 11.8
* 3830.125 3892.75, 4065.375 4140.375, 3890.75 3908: -1.1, 10.4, 14.4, 11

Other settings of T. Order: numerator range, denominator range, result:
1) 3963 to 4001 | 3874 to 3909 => 1.11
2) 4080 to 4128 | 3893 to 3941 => 1.26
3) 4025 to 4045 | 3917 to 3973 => 1.43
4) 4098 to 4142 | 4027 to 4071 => 0.96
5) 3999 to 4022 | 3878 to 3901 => 1.45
